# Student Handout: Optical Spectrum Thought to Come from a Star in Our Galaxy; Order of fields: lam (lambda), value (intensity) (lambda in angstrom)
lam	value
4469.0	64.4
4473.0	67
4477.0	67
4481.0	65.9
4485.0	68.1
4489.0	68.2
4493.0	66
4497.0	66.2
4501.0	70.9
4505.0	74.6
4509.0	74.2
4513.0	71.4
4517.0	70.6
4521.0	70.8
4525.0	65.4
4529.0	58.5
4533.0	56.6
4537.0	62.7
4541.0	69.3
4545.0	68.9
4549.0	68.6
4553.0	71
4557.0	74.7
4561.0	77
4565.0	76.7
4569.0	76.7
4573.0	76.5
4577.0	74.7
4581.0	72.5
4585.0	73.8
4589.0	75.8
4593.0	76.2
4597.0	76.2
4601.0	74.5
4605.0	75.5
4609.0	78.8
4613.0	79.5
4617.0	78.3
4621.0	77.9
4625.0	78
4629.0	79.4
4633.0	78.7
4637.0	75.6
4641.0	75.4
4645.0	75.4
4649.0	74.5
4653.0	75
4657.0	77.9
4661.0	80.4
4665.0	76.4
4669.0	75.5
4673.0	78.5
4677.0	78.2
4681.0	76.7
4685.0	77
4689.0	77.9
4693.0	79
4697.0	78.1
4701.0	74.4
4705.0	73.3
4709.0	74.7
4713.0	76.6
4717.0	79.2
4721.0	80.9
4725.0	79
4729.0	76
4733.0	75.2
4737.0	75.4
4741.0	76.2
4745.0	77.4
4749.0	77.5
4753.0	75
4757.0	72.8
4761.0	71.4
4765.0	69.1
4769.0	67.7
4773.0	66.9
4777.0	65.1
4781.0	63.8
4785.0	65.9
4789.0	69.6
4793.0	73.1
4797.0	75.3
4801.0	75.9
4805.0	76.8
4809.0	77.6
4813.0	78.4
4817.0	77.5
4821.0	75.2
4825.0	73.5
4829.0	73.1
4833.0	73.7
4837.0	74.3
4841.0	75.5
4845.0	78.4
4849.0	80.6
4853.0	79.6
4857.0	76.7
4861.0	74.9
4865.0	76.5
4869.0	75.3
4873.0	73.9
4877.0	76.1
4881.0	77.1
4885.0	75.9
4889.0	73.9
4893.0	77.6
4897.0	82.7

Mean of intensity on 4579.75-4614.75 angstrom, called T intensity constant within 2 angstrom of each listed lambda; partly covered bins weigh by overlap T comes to 75.9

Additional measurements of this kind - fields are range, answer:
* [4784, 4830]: 74.5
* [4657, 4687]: 77.6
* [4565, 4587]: 75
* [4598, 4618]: 77.2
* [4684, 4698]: 78.1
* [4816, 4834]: 74.5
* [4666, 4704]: 77.1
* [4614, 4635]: 78.5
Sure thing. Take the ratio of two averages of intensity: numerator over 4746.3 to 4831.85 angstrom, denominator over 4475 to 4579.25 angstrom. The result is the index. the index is 1.04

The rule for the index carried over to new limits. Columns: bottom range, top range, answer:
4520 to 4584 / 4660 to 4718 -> 1.10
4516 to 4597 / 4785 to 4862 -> 1.06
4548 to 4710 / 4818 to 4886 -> 1.00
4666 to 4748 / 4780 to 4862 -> 0.97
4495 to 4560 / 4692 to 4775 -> 1.09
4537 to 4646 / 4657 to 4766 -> 1.02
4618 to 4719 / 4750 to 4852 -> 0.95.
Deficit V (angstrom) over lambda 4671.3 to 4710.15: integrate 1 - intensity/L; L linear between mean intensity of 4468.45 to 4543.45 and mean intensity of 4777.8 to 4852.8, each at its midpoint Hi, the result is -2.9 angstrom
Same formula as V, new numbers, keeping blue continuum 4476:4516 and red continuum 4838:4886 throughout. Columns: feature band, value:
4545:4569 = -1.0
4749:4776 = 1.4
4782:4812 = 0.8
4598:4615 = -1.3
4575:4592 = -0.8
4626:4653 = -1.6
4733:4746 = -0.3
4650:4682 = -2.0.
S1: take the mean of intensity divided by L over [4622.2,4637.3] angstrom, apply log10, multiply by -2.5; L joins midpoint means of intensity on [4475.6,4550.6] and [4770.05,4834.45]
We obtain -0.13 mag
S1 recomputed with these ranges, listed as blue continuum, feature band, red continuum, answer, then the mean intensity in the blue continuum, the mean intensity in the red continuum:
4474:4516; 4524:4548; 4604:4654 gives 0.13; 69.2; 77.2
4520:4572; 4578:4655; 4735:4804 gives -0.10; 69.1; 71.7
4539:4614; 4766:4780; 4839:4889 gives 0.14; 74.5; 76.6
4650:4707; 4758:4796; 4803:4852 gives 0.12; 77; 76.3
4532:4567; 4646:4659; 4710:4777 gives -0.05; 69.9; 74.5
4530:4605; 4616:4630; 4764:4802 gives -0.10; 72.3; 69.1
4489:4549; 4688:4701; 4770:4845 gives -0.10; 67.6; 72.9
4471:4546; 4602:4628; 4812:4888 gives -0.11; 67.5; 76.1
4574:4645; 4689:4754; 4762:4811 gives -0.06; 76.5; 70.6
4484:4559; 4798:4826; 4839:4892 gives -0.02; 68.2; 76.5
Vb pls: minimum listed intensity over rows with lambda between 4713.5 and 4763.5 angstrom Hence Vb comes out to 71.4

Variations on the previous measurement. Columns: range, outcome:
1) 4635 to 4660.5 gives 74.5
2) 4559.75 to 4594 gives 72.5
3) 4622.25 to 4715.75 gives 73.3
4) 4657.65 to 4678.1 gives 75.5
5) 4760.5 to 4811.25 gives 63.8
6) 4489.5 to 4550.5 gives 56.6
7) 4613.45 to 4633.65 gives 77.9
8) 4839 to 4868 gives 74.9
